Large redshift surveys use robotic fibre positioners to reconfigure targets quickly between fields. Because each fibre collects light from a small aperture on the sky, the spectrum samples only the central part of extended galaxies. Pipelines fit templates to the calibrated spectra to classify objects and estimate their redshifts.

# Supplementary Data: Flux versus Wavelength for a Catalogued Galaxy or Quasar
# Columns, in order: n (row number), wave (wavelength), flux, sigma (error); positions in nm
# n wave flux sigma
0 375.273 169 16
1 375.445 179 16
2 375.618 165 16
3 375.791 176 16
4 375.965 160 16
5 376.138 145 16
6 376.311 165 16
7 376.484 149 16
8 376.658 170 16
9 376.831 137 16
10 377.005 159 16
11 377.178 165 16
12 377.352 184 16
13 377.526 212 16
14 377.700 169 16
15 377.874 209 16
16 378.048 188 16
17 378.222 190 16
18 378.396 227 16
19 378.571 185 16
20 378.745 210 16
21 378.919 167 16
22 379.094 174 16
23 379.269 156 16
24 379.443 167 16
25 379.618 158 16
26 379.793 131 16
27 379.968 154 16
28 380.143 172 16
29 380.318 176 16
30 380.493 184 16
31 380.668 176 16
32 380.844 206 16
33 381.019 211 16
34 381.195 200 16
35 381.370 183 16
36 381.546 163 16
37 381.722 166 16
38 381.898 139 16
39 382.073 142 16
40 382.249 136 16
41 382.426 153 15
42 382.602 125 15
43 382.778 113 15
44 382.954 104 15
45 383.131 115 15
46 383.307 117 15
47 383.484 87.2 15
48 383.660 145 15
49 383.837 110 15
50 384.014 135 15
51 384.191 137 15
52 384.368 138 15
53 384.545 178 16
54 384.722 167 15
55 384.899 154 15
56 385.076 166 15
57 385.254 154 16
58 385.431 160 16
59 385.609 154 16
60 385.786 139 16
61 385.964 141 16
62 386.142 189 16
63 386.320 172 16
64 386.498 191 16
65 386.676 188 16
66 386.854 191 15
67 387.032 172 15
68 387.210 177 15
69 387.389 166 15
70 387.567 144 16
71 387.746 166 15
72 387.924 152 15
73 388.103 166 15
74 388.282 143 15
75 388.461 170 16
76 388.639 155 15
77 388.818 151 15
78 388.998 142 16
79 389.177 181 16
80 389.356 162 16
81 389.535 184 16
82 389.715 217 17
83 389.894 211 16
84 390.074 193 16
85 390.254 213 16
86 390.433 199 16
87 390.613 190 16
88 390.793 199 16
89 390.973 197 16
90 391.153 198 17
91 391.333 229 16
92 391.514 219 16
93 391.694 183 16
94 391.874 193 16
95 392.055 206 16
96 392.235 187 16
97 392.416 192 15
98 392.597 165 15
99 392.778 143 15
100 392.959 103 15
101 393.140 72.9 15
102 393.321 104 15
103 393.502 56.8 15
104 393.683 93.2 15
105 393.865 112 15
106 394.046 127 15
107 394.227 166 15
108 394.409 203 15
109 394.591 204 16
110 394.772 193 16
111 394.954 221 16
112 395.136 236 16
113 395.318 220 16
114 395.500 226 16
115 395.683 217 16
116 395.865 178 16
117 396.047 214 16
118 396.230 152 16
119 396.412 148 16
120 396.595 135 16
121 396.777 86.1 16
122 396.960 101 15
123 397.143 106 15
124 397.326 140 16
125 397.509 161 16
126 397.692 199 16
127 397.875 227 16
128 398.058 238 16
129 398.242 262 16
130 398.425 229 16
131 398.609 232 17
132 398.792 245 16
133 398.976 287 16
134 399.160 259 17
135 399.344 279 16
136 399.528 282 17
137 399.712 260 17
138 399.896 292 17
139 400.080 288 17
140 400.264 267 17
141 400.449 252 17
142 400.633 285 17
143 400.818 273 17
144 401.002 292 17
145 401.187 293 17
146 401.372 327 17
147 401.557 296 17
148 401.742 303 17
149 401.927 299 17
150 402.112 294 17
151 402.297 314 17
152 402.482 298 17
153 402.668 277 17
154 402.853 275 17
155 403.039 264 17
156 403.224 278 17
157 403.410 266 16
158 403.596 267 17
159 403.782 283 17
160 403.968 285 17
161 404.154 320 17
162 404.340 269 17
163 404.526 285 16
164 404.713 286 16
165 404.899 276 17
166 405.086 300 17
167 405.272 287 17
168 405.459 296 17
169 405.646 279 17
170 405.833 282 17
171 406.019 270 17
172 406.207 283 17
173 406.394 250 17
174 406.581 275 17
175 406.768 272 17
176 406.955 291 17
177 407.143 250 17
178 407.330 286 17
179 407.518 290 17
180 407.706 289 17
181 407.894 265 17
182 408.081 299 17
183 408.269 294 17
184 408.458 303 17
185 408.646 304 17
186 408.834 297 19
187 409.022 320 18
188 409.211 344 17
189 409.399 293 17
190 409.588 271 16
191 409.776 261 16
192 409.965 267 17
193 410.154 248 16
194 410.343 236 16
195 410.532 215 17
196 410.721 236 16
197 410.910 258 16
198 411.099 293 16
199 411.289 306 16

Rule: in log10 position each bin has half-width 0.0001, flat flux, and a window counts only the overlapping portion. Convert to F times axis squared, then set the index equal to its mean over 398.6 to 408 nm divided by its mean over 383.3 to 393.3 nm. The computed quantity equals 1.8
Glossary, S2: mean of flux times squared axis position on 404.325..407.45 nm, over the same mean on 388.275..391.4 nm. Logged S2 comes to 1.62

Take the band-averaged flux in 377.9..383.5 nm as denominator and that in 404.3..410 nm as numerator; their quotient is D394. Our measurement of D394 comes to 1.75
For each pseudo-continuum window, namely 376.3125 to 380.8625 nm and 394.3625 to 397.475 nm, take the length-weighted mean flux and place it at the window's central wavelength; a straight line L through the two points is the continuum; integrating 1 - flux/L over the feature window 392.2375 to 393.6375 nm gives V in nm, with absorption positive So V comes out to 0.42 nm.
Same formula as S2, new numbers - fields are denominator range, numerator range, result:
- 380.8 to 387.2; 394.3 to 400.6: 1.49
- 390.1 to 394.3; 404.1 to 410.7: 1.86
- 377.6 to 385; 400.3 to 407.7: 1.99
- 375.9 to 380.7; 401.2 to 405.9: 1.90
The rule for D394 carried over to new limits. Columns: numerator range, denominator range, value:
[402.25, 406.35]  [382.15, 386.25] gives 2.02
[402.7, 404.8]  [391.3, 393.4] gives 1.70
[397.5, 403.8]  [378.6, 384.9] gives 1.76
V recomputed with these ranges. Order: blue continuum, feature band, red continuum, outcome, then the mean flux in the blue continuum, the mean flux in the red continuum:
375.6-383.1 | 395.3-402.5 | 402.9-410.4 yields 0.43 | 167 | 282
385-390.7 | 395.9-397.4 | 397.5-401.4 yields 0.64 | 172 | 261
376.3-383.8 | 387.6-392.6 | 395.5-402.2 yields 0.42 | 163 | 233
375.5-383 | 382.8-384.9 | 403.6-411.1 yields 0.63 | 168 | 280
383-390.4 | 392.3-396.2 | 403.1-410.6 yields 0.81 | 161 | 281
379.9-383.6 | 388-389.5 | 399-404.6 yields 0.30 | 153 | 284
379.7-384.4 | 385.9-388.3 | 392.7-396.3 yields -0.24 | 149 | 162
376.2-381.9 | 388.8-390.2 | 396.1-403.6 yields 0.19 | 176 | 244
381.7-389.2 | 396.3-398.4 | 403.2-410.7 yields 0.54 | 151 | 280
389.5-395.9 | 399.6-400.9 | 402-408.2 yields -0.17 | 179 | 282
